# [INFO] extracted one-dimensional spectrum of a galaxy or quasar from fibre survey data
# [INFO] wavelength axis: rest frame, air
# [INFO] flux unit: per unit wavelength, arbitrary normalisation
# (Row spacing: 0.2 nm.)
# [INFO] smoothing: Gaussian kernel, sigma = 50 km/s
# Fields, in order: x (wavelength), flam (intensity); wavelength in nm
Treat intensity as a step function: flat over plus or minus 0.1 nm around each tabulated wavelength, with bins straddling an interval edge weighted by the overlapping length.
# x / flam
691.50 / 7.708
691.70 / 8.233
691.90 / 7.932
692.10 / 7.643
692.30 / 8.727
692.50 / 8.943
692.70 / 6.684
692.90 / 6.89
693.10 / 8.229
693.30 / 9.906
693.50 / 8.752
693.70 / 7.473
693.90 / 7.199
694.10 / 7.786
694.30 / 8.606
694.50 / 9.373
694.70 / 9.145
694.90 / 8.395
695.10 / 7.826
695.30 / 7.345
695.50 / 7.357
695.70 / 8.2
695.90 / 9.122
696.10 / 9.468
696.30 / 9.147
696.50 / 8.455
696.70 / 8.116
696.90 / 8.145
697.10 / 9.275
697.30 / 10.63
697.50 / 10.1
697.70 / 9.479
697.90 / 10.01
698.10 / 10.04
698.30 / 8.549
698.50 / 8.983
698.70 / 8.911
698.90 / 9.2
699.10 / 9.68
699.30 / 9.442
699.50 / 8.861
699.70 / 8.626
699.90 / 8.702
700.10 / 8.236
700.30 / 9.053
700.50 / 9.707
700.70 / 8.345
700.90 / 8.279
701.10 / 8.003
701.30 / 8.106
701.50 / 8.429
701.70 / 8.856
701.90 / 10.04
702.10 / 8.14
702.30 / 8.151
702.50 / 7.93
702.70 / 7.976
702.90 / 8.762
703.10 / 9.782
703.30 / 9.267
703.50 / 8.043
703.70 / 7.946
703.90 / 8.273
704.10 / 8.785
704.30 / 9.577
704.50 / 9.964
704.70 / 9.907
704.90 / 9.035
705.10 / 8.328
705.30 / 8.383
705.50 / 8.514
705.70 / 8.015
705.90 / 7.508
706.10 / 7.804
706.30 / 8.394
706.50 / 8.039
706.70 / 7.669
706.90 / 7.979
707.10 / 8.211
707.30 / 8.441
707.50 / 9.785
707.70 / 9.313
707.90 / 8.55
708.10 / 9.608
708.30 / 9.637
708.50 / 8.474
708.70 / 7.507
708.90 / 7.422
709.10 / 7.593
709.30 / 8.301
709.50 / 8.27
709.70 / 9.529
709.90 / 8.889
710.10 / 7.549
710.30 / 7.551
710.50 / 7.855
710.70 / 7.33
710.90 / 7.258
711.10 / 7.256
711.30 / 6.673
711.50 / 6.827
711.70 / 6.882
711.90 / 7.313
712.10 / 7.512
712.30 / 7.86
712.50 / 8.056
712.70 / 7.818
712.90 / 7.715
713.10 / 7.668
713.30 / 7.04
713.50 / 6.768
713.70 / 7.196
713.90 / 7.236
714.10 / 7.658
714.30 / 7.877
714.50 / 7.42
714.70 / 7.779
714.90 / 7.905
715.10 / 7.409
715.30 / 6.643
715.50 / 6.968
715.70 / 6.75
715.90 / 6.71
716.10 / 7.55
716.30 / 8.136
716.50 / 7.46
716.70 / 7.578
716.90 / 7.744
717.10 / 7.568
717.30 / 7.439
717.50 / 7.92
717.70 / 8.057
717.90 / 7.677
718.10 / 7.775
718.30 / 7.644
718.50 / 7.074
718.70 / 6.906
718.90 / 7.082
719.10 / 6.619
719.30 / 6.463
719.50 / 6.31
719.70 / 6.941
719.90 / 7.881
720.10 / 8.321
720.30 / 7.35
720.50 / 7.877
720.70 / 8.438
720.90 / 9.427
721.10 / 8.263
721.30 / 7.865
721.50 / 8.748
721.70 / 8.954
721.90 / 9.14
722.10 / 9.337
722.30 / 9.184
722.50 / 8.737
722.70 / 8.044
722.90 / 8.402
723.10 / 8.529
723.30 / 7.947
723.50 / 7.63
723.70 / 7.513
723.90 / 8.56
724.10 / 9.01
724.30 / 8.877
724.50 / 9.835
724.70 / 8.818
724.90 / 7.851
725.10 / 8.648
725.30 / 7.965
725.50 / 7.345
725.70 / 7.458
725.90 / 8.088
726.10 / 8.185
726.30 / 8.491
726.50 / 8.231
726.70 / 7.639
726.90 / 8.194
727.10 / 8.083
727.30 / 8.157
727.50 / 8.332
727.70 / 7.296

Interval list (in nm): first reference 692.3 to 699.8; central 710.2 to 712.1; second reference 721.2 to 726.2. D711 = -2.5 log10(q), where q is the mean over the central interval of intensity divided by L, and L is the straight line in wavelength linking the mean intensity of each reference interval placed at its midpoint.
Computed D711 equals 0.18 mag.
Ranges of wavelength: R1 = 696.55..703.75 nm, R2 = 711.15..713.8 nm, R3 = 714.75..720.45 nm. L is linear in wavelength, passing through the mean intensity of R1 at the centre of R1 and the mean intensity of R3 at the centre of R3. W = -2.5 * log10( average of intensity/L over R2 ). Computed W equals 0.07 mag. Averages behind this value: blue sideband 8.89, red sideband 7.36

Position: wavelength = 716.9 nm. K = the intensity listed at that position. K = 7.744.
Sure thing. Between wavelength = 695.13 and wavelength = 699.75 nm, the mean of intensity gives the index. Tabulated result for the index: 8.99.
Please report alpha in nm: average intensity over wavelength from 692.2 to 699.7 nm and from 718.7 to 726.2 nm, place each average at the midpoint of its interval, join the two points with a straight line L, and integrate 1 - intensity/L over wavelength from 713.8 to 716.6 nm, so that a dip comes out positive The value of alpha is 0.304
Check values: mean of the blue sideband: 8.71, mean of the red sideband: 8.14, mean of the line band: 7.39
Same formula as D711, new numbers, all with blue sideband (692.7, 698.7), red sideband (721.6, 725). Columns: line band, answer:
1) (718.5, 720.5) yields 0.20 mag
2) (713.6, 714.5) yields 0.15 mag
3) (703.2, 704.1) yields 0.03 mag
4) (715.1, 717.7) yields 0.17 mag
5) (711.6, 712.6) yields 0.15 mag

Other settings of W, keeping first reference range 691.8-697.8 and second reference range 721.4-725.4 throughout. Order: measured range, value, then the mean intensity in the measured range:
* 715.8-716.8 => 0.145 mag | 7.49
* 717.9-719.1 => 0.178 mag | 7.27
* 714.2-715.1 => 0.113 mag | 7.71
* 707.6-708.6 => -0.072 mag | 9.12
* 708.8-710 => 0.026 mag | 8.33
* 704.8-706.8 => 0.046 mag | 8.17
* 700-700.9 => -0.034 mag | 8.77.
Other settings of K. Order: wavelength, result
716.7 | 7.578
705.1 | 8.328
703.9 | 8.273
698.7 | 8.911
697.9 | 10.01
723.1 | 8.529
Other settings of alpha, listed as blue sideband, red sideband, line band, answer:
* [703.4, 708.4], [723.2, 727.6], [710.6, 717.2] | 0.842 nm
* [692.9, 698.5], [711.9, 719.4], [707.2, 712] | -0.156 nm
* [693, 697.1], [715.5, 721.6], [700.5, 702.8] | -0.073 nm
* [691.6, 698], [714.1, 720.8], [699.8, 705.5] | -0.399 nm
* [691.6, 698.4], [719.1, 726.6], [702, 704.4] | -0.026 nm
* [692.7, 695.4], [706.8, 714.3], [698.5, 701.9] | -0.316 nm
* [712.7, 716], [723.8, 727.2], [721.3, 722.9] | -0.156 nm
